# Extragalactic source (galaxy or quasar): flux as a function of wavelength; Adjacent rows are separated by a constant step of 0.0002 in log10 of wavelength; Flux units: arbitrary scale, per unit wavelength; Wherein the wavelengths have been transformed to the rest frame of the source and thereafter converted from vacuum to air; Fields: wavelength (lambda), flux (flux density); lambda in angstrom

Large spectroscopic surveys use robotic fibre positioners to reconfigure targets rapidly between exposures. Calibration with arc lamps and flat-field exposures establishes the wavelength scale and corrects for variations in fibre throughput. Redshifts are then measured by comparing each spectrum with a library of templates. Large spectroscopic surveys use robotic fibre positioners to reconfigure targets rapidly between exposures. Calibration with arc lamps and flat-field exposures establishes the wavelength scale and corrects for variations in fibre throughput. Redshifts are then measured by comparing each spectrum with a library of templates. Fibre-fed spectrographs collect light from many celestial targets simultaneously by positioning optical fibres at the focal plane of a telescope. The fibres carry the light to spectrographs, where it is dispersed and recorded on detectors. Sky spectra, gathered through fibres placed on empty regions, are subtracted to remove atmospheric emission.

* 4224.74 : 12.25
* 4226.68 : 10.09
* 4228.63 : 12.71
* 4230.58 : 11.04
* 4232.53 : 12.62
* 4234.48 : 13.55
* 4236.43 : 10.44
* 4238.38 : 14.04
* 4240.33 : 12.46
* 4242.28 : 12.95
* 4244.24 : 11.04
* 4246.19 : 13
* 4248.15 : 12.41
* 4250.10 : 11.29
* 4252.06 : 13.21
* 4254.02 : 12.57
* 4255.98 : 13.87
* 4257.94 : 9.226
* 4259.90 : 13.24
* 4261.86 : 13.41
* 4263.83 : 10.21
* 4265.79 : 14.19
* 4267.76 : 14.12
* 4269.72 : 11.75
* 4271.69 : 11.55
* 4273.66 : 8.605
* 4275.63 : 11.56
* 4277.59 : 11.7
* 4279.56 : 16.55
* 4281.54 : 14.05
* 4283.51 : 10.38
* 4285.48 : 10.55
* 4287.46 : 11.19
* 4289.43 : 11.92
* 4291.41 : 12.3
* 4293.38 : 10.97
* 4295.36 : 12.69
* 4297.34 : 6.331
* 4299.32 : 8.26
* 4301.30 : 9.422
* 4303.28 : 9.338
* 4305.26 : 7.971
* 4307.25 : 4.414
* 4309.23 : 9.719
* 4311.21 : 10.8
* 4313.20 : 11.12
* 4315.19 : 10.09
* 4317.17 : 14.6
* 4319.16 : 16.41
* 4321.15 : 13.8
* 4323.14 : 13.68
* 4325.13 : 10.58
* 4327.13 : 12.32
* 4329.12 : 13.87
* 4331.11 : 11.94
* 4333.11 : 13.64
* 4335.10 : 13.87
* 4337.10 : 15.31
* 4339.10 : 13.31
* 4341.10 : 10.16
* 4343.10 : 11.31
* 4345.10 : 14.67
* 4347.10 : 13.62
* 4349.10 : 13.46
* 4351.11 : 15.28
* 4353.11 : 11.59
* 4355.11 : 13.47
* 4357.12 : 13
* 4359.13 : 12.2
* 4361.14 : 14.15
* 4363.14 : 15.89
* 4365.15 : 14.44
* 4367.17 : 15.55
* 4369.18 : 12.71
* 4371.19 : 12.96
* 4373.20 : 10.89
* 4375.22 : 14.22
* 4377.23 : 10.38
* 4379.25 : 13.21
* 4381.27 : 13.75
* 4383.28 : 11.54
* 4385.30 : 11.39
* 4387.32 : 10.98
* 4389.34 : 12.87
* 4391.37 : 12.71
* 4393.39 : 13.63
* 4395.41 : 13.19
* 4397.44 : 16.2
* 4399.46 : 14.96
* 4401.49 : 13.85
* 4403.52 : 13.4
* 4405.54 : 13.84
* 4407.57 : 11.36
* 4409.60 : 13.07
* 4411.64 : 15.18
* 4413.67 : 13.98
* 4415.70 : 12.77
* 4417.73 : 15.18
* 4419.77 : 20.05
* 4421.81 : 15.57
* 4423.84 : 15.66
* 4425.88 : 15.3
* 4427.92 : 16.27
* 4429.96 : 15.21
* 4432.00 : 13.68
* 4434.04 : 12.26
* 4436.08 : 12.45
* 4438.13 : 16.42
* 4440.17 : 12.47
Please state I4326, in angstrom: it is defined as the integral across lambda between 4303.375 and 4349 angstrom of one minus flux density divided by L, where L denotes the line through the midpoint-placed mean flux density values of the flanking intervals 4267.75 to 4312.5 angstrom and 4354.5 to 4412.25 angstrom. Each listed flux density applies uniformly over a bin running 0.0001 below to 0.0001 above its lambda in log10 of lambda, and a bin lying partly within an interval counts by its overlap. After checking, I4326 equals -1.73 angstrom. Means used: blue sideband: 10.6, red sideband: 13.3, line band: 12.1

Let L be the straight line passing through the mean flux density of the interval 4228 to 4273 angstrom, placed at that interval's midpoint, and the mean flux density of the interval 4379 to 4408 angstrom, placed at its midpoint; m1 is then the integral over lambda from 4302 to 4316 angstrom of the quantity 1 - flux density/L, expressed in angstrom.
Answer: 4.00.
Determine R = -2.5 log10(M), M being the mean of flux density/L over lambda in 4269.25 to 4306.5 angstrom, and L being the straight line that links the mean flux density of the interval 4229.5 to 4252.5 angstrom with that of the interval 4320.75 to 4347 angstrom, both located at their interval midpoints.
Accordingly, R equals 0.17 mag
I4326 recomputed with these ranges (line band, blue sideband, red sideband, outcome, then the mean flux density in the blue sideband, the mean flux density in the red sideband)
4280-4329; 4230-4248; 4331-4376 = 7.2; 12.4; 13.4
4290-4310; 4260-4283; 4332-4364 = 5.7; 12.5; 13.4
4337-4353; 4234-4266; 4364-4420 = -0.1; 12.4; 13.4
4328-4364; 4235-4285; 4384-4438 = -0.1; 12.3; 14.1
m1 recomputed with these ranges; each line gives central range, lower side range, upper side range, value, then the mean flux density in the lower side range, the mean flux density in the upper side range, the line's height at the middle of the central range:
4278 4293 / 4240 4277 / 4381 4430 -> 0.18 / 12.1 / 14.1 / 12.5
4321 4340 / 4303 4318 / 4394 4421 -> -4.47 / 9.73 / 14.4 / 10.7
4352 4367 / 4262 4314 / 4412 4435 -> -0.63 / 10.9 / 15.1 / 13.1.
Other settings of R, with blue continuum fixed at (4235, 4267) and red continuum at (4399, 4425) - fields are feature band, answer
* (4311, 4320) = 0.046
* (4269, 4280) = 0.085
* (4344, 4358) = 0.011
